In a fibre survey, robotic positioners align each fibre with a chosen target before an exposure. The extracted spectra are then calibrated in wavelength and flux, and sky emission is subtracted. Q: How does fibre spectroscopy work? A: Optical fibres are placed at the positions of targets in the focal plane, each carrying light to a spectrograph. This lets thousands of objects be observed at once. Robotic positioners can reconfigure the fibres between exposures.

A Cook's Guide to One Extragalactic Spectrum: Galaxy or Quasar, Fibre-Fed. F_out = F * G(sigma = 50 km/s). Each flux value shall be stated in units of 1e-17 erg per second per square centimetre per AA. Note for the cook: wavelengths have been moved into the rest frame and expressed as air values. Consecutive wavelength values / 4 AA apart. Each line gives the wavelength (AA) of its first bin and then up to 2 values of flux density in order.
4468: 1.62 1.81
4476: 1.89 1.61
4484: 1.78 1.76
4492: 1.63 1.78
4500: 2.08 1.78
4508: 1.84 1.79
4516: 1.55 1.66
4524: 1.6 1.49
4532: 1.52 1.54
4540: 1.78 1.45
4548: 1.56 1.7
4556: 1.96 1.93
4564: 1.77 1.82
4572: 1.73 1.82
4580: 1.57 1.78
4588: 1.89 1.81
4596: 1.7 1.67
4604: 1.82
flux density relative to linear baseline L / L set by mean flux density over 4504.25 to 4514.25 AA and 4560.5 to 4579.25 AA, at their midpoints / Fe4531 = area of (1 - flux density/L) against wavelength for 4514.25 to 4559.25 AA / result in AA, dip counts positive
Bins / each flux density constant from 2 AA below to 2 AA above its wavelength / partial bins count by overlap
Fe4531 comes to 4.1 AA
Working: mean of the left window 1.8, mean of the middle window 1.63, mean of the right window 1.78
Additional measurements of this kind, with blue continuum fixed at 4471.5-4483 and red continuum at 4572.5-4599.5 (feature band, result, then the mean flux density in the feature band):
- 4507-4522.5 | 0.6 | 1.7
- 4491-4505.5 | -0.6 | 1.83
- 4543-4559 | 0.6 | 1.7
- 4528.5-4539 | 1.3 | 1.55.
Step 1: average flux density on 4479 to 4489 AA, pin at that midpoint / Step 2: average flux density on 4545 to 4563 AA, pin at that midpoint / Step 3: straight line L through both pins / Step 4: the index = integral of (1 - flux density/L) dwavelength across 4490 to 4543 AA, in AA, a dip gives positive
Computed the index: 1.60 AA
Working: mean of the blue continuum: 1.72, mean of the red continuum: 1.77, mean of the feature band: 1.69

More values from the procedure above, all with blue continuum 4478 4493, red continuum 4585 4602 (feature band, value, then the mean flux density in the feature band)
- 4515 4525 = 0.7 AA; 1.61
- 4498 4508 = -1.2 AA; 1.91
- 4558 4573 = -0.6 AA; 1.82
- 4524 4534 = 1.2 AA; 1.52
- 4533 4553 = 1.6 AA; 1.6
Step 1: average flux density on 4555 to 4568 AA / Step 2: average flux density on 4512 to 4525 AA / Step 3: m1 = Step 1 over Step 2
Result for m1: 1.1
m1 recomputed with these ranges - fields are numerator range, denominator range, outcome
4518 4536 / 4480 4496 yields 0.91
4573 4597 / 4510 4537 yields 1.11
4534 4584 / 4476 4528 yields 0.99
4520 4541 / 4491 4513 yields 0.87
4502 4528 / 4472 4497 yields 0.97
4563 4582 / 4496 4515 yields 0.94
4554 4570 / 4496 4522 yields 1.05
